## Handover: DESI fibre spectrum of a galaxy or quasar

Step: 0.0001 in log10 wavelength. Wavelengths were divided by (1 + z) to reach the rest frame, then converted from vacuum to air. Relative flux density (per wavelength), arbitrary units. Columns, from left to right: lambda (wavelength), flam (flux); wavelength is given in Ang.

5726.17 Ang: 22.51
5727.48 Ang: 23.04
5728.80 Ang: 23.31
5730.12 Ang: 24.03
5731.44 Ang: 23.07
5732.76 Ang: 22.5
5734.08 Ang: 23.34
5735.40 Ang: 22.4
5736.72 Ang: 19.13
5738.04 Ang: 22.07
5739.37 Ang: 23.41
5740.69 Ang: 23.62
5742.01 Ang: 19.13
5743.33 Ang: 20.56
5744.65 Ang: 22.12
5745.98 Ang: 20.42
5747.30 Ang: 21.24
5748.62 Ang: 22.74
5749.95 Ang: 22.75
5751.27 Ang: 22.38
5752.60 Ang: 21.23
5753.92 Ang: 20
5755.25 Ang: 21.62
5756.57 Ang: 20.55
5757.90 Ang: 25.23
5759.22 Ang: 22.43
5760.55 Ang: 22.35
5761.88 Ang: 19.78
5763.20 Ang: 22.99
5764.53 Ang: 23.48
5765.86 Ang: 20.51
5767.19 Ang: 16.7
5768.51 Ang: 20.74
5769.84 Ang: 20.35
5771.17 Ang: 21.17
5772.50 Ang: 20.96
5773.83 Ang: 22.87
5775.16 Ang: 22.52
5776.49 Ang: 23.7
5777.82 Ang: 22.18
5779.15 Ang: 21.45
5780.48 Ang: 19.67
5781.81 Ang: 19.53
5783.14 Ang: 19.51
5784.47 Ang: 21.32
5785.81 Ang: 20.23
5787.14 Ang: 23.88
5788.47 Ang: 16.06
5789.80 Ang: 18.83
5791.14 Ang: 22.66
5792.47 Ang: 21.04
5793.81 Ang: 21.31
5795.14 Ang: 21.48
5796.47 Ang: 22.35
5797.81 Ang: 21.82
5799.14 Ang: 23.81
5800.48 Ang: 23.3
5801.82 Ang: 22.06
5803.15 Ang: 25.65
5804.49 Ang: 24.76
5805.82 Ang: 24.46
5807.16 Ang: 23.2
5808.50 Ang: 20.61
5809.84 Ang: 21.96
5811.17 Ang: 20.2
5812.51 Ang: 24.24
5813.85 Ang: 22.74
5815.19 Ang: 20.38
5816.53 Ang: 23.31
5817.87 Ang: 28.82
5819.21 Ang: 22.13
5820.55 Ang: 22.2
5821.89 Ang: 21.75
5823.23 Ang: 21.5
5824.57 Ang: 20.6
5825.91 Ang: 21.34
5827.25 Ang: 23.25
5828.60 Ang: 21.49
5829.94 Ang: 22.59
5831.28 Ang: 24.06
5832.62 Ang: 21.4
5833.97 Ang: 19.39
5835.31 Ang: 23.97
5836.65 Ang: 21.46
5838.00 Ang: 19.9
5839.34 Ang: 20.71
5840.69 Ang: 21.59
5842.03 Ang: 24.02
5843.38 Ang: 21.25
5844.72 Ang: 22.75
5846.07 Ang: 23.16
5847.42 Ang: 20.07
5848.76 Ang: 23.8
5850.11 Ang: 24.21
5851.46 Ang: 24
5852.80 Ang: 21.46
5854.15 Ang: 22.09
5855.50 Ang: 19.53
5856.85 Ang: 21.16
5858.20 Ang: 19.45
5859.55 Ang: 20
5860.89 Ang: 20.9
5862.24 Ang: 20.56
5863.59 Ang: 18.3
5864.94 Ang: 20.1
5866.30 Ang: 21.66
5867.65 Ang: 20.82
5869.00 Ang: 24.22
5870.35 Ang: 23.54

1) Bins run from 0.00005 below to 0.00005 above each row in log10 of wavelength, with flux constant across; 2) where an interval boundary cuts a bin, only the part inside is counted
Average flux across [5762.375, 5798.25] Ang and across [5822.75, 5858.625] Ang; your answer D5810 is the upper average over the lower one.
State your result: 1.04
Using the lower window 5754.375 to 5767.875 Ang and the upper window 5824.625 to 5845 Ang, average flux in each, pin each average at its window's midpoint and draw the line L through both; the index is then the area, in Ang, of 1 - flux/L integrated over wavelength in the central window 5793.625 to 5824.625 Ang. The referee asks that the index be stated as -1.4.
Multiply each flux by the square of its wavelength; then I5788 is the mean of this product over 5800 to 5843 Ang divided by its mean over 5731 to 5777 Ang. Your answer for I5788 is 1.06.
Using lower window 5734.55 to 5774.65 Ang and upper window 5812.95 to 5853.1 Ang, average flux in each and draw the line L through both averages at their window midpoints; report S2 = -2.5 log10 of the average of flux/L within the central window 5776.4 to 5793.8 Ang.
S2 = 0.06 mag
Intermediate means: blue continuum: 21.5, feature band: 20.7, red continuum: 22.3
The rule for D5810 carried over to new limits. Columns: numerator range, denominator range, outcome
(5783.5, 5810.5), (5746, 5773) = 1.03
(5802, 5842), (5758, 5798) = 1.06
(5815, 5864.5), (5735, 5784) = 1.02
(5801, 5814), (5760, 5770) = 1.10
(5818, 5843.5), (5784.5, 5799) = 1.04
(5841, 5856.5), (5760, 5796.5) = 1.06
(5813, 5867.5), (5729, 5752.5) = 0.99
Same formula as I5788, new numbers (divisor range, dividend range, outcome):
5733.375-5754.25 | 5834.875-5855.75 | 1.06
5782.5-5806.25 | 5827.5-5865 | 1.00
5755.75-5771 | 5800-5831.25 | 1.08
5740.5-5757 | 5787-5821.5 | 1.07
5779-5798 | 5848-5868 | 1.05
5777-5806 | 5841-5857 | 1.05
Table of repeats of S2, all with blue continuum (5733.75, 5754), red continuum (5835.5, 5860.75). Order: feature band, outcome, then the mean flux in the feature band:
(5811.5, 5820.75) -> -0.08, 23.3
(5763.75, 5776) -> 0.03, 21.1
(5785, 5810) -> -0.02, 22.1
